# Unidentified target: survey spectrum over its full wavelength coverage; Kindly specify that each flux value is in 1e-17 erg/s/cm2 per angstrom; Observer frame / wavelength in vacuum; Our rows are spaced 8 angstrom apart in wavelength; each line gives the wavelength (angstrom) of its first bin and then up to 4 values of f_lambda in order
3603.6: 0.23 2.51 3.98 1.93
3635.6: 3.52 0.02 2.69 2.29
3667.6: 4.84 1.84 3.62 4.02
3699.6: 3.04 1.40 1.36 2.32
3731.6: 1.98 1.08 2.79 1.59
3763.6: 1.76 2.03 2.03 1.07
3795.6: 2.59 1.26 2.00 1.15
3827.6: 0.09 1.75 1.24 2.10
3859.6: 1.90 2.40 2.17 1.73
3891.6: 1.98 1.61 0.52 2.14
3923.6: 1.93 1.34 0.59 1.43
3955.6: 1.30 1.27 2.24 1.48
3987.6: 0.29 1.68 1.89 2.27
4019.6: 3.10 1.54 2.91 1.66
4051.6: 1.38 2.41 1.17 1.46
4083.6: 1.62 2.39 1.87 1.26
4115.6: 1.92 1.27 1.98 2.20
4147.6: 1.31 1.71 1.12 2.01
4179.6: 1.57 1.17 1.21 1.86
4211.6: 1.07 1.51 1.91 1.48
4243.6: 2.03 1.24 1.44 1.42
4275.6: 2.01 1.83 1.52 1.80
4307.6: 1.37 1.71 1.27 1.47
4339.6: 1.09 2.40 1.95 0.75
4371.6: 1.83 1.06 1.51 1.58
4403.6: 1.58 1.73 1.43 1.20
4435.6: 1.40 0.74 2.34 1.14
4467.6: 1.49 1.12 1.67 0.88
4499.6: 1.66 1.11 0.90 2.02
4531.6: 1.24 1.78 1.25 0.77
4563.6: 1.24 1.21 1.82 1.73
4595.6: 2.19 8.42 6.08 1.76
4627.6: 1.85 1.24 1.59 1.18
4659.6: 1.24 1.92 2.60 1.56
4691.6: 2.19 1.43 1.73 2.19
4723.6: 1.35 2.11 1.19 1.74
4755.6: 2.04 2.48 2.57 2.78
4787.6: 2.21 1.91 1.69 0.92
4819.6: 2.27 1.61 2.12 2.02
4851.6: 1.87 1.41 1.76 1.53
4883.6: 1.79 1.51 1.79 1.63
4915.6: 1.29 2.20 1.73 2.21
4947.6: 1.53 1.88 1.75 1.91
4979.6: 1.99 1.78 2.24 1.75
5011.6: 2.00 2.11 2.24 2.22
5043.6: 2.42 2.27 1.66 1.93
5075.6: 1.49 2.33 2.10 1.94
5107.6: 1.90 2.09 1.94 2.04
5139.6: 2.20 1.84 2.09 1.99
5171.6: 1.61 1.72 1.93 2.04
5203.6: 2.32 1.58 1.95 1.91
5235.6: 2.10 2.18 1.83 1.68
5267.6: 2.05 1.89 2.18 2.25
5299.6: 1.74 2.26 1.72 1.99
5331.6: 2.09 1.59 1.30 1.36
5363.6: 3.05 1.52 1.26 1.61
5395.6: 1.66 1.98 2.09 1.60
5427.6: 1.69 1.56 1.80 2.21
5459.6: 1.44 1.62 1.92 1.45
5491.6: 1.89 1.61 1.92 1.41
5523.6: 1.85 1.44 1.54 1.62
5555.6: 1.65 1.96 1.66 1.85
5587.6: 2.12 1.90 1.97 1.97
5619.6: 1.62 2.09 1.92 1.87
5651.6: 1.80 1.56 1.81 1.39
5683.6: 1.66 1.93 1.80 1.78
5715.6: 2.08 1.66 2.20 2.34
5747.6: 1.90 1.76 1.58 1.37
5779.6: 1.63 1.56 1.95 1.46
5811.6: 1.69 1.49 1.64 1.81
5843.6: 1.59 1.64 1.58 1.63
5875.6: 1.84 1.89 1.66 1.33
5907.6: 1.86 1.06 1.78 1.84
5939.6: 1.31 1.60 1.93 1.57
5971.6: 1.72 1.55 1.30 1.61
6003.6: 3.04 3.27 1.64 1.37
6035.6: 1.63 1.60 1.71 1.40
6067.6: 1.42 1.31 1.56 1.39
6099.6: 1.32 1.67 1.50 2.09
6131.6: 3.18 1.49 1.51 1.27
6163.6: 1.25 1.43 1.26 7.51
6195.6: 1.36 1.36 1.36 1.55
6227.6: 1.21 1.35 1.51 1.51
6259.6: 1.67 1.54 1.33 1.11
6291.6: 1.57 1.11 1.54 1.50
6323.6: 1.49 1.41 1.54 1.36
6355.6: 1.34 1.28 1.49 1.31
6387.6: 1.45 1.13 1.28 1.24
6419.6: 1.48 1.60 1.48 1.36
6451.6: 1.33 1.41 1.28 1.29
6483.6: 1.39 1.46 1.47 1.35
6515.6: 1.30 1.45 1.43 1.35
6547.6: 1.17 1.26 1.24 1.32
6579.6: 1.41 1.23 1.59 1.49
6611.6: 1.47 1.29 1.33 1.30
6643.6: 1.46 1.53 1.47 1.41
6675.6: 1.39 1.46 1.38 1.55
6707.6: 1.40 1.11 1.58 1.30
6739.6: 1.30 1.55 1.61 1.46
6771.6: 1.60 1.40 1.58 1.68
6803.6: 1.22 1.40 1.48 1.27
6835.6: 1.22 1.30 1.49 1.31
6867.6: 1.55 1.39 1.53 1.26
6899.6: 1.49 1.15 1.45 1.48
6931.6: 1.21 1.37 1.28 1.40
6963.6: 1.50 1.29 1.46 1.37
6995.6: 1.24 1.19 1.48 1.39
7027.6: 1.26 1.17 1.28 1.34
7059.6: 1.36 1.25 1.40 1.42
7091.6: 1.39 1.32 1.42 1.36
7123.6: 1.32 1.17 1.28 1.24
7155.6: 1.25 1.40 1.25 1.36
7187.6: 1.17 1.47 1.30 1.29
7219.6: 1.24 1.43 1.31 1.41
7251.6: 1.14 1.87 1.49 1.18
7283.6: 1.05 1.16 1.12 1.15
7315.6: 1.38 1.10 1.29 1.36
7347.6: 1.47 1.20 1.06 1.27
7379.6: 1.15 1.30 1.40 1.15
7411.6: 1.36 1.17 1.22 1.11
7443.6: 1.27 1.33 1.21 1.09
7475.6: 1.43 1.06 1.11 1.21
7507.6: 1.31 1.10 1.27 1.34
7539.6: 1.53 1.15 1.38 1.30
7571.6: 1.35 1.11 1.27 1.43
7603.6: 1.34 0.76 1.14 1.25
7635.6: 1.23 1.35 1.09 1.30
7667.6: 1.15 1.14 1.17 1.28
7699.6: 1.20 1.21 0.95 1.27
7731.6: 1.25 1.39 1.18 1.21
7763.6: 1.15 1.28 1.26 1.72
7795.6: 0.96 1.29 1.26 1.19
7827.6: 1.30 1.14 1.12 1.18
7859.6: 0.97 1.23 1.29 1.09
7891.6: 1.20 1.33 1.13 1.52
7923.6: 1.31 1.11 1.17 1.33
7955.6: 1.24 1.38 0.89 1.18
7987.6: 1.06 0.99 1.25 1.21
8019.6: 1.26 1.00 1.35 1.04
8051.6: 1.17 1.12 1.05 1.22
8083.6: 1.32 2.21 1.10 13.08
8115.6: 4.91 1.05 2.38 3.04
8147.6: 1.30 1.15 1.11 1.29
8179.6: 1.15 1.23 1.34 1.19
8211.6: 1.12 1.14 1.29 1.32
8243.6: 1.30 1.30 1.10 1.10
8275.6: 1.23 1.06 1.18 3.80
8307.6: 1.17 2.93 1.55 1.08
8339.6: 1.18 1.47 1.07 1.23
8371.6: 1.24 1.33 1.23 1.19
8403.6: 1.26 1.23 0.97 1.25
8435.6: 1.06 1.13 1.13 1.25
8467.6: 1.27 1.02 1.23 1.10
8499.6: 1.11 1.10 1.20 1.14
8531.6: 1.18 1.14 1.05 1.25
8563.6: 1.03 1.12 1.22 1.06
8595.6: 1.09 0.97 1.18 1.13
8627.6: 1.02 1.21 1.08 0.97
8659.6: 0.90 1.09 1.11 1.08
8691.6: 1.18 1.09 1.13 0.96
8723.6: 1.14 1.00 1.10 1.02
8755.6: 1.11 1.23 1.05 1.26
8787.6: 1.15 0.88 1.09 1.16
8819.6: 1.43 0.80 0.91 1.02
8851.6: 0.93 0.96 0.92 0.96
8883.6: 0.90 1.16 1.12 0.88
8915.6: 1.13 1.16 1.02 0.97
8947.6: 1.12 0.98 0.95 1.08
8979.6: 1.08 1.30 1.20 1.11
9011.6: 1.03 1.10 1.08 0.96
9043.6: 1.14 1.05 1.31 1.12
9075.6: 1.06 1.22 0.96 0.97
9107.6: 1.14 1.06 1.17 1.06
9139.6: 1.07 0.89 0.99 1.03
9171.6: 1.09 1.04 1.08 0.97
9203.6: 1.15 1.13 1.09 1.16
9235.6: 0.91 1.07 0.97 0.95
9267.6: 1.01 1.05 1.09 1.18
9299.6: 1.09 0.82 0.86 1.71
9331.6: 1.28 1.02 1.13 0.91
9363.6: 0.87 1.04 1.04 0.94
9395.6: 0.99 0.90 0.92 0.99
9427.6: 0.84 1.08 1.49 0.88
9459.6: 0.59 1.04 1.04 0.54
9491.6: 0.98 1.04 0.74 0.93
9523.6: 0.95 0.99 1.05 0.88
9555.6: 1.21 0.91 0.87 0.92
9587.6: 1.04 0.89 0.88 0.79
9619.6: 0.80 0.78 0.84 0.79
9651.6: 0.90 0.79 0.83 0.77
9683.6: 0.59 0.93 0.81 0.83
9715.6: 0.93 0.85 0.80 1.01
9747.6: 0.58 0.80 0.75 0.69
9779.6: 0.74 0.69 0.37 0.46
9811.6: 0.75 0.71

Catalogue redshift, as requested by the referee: 0.24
